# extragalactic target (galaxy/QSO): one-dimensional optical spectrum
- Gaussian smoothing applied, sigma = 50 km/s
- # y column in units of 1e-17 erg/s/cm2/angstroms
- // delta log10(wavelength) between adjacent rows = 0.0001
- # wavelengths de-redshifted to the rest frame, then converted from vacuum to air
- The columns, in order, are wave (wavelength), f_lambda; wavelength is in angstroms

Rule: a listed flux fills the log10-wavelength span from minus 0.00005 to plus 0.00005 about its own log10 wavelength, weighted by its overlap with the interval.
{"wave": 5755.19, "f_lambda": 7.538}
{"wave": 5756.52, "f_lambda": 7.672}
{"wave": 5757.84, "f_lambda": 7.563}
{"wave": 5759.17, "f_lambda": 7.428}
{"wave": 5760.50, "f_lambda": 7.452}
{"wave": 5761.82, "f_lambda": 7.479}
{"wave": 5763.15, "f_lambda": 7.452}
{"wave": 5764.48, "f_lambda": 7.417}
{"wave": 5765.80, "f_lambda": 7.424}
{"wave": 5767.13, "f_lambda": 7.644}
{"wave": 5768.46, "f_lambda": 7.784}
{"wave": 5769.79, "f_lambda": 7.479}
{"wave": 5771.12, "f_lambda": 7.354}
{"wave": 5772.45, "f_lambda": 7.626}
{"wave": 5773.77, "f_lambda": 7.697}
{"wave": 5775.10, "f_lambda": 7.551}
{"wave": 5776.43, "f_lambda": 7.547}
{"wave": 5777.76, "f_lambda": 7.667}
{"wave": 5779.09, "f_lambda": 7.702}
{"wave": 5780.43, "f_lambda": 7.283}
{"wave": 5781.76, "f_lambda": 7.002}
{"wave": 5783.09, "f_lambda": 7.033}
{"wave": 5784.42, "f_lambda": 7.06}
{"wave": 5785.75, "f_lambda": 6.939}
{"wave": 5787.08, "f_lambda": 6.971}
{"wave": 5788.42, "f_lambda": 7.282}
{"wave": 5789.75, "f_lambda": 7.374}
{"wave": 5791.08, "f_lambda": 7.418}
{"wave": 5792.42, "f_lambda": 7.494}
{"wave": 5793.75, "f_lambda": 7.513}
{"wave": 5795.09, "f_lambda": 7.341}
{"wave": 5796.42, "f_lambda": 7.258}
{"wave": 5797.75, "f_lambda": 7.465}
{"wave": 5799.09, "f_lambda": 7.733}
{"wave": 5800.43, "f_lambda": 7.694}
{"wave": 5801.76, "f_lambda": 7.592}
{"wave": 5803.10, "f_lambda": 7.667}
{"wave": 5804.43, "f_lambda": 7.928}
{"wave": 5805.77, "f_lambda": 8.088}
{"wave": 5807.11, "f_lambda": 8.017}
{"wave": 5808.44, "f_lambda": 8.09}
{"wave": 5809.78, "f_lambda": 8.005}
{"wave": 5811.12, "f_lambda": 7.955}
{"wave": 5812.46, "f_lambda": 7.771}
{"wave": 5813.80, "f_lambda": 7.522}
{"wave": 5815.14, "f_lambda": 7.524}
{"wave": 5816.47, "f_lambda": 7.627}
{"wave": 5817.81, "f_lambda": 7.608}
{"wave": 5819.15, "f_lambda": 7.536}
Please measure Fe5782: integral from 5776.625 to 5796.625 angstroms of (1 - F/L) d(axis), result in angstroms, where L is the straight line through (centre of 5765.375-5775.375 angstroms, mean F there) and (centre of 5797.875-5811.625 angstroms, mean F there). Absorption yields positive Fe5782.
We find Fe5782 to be 1.1 angstroms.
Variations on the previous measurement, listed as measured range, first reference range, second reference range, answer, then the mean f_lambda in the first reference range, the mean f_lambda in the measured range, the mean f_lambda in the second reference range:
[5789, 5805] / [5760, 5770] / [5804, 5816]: 0.5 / 7.52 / 7.54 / 7.87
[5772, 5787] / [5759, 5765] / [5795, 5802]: 0.3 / 7.44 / 7.36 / 7.53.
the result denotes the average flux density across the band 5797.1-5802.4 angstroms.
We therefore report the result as 7.62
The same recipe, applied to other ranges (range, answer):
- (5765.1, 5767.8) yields 7.54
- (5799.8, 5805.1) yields 7.73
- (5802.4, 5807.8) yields 7.93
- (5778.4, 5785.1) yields 7.21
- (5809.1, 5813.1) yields 7.9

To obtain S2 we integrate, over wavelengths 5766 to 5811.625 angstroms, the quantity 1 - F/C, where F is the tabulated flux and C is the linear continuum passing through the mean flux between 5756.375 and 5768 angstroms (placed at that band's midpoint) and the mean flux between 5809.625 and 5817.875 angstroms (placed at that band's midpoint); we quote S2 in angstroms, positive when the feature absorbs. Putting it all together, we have 0.4 angstroms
